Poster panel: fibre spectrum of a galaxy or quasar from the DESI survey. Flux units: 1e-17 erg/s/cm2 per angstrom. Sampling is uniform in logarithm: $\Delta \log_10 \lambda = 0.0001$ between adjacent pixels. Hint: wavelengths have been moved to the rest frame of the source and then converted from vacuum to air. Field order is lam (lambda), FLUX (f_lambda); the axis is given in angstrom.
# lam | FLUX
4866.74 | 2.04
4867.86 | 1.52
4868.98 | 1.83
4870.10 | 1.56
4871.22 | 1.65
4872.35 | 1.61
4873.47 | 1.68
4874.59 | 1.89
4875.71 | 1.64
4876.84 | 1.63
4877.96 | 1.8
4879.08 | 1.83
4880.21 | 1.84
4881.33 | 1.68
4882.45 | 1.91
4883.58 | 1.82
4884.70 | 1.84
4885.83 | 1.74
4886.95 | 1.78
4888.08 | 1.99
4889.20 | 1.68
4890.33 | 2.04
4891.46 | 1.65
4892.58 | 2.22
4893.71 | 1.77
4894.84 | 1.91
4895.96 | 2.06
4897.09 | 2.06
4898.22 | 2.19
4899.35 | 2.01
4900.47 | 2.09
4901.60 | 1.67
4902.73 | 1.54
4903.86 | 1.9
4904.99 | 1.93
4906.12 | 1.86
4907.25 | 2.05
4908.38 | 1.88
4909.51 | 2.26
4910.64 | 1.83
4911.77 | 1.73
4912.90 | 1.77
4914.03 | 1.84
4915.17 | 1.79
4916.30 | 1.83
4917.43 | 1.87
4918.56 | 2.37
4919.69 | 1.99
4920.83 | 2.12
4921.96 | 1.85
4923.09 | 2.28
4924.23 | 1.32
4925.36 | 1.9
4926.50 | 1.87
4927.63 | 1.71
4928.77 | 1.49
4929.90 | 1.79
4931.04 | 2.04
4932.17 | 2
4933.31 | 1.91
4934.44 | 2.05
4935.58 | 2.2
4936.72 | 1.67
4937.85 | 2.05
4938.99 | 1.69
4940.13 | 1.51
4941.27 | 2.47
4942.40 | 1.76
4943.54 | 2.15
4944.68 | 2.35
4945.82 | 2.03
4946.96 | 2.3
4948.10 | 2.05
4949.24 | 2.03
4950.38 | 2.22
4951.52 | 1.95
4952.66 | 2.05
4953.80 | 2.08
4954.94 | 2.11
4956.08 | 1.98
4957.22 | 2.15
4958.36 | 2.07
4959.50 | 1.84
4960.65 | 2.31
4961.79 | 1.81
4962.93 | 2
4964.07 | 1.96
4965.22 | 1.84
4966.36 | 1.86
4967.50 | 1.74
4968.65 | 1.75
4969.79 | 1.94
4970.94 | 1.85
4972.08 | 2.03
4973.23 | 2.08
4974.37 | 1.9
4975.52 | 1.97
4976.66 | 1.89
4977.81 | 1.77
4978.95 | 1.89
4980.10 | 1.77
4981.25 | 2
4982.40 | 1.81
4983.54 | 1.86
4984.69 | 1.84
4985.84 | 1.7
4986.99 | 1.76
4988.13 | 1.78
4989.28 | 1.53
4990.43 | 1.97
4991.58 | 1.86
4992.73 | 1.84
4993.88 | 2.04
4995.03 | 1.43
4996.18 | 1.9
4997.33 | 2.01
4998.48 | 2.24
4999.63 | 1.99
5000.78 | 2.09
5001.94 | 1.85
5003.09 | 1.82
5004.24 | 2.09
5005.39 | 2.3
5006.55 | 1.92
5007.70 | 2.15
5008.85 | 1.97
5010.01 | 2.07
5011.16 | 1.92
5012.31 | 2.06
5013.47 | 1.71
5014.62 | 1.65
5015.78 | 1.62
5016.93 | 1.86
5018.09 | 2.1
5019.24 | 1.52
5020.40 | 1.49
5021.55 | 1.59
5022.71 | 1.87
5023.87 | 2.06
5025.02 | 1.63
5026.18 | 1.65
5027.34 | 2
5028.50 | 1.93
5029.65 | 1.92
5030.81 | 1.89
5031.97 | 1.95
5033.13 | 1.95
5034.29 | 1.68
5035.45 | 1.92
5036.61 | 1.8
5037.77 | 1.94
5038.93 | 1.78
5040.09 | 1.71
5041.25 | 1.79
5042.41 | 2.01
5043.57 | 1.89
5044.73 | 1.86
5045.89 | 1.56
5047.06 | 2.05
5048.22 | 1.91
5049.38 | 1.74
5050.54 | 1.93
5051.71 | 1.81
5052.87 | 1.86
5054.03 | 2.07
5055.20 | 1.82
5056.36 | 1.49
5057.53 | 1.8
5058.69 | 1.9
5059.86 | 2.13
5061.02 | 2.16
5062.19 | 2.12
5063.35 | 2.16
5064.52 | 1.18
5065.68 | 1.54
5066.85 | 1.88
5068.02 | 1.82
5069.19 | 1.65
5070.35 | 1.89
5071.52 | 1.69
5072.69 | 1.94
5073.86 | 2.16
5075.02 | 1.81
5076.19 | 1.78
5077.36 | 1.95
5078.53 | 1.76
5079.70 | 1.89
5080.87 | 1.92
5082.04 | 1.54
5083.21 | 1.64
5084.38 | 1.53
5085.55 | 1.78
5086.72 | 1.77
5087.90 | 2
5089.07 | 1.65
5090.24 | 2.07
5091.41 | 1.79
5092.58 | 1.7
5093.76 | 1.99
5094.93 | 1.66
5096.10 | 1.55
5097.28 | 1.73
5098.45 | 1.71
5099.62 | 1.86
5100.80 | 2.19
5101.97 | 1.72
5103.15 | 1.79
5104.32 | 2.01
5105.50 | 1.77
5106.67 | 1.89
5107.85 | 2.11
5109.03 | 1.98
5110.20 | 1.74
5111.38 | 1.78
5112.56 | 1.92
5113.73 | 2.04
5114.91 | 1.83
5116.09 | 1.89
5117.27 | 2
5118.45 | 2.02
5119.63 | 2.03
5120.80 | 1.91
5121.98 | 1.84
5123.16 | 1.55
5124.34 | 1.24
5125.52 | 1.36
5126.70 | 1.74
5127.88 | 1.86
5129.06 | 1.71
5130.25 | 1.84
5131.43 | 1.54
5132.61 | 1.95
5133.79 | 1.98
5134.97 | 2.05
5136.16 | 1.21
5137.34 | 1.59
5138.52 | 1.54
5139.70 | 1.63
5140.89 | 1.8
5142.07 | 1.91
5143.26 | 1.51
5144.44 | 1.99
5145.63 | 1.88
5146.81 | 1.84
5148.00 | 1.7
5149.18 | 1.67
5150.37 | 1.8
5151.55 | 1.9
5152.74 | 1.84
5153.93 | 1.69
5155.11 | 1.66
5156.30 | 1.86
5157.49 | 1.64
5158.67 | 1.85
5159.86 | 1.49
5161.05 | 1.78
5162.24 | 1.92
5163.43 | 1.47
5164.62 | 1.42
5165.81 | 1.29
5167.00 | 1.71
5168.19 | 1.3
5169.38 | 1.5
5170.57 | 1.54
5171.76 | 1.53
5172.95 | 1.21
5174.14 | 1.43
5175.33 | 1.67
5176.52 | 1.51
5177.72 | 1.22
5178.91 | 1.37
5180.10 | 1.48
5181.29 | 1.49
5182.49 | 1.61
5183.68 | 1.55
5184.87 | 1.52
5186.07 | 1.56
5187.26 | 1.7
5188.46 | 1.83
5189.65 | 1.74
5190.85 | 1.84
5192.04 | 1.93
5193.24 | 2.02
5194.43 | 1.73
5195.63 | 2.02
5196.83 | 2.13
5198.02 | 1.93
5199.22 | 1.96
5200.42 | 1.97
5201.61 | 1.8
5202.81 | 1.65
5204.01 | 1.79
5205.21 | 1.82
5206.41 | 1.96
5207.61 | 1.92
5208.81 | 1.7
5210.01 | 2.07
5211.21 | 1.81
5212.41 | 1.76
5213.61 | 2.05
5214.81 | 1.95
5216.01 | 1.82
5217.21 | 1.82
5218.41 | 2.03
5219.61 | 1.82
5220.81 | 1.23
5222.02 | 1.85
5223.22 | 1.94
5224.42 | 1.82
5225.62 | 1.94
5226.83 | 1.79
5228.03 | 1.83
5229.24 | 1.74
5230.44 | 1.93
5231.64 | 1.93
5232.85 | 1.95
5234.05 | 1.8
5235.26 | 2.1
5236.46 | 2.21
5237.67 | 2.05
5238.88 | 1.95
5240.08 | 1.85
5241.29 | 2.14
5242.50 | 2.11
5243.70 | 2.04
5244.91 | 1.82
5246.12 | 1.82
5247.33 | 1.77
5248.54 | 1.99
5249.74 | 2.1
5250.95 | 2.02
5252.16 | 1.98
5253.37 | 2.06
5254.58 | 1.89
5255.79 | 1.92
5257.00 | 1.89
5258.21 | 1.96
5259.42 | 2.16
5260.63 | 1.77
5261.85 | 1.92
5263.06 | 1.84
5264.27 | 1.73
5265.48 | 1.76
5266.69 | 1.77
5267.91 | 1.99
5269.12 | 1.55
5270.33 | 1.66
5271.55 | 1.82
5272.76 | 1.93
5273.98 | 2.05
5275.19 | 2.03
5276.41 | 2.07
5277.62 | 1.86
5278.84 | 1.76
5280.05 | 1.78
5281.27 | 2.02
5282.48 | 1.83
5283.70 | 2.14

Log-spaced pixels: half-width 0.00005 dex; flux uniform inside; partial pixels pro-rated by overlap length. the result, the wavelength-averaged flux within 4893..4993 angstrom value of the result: 1.93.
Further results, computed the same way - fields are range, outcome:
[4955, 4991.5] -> 1.89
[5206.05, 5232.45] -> 1.85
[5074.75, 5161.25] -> 1.79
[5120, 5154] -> 1.73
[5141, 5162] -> 1.77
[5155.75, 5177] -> 1.56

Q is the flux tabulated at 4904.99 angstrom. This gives 1.93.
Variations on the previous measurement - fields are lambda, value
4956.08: 1.98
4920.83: 2.12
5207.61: 1.92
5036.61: 1.8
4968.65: 1.75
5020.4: 1.49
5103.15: 1.79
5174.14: 1.43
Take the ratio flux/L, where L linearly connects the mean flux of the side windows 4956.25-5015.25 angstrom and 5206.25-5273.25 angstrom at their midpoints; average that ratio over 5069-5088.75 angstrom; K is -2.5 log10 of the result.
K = 0.058 mag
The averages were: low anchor 1.91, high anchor 1.89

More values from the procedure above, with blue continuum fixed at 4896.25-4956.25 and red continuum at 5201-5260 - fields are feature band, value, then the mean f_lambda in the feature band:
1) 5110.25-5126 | 0.07 mag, 1.8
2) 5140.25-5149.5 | 0.08 mag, 1.79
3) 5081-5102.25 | 0.09 mag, 1.78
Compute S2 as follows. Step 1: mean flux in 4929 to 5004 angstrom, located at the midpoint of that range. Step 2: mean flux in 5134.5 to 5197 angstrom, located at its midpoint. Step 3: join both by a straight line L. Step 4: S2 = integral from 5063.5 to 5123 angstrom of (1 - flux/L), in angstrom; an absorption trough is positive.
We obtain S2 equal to -2.3 angstrom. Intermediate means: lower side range 1.94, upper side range 1.66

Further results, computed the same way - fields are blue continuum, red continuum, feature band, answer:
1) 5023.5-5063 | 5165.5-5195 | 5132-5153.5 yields -1.4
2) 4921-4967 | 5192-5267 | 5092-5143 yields 3.6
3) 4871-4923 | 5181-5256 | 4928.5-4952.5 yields -1.5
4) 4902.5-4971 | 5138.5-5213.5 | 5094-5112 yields -0.6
